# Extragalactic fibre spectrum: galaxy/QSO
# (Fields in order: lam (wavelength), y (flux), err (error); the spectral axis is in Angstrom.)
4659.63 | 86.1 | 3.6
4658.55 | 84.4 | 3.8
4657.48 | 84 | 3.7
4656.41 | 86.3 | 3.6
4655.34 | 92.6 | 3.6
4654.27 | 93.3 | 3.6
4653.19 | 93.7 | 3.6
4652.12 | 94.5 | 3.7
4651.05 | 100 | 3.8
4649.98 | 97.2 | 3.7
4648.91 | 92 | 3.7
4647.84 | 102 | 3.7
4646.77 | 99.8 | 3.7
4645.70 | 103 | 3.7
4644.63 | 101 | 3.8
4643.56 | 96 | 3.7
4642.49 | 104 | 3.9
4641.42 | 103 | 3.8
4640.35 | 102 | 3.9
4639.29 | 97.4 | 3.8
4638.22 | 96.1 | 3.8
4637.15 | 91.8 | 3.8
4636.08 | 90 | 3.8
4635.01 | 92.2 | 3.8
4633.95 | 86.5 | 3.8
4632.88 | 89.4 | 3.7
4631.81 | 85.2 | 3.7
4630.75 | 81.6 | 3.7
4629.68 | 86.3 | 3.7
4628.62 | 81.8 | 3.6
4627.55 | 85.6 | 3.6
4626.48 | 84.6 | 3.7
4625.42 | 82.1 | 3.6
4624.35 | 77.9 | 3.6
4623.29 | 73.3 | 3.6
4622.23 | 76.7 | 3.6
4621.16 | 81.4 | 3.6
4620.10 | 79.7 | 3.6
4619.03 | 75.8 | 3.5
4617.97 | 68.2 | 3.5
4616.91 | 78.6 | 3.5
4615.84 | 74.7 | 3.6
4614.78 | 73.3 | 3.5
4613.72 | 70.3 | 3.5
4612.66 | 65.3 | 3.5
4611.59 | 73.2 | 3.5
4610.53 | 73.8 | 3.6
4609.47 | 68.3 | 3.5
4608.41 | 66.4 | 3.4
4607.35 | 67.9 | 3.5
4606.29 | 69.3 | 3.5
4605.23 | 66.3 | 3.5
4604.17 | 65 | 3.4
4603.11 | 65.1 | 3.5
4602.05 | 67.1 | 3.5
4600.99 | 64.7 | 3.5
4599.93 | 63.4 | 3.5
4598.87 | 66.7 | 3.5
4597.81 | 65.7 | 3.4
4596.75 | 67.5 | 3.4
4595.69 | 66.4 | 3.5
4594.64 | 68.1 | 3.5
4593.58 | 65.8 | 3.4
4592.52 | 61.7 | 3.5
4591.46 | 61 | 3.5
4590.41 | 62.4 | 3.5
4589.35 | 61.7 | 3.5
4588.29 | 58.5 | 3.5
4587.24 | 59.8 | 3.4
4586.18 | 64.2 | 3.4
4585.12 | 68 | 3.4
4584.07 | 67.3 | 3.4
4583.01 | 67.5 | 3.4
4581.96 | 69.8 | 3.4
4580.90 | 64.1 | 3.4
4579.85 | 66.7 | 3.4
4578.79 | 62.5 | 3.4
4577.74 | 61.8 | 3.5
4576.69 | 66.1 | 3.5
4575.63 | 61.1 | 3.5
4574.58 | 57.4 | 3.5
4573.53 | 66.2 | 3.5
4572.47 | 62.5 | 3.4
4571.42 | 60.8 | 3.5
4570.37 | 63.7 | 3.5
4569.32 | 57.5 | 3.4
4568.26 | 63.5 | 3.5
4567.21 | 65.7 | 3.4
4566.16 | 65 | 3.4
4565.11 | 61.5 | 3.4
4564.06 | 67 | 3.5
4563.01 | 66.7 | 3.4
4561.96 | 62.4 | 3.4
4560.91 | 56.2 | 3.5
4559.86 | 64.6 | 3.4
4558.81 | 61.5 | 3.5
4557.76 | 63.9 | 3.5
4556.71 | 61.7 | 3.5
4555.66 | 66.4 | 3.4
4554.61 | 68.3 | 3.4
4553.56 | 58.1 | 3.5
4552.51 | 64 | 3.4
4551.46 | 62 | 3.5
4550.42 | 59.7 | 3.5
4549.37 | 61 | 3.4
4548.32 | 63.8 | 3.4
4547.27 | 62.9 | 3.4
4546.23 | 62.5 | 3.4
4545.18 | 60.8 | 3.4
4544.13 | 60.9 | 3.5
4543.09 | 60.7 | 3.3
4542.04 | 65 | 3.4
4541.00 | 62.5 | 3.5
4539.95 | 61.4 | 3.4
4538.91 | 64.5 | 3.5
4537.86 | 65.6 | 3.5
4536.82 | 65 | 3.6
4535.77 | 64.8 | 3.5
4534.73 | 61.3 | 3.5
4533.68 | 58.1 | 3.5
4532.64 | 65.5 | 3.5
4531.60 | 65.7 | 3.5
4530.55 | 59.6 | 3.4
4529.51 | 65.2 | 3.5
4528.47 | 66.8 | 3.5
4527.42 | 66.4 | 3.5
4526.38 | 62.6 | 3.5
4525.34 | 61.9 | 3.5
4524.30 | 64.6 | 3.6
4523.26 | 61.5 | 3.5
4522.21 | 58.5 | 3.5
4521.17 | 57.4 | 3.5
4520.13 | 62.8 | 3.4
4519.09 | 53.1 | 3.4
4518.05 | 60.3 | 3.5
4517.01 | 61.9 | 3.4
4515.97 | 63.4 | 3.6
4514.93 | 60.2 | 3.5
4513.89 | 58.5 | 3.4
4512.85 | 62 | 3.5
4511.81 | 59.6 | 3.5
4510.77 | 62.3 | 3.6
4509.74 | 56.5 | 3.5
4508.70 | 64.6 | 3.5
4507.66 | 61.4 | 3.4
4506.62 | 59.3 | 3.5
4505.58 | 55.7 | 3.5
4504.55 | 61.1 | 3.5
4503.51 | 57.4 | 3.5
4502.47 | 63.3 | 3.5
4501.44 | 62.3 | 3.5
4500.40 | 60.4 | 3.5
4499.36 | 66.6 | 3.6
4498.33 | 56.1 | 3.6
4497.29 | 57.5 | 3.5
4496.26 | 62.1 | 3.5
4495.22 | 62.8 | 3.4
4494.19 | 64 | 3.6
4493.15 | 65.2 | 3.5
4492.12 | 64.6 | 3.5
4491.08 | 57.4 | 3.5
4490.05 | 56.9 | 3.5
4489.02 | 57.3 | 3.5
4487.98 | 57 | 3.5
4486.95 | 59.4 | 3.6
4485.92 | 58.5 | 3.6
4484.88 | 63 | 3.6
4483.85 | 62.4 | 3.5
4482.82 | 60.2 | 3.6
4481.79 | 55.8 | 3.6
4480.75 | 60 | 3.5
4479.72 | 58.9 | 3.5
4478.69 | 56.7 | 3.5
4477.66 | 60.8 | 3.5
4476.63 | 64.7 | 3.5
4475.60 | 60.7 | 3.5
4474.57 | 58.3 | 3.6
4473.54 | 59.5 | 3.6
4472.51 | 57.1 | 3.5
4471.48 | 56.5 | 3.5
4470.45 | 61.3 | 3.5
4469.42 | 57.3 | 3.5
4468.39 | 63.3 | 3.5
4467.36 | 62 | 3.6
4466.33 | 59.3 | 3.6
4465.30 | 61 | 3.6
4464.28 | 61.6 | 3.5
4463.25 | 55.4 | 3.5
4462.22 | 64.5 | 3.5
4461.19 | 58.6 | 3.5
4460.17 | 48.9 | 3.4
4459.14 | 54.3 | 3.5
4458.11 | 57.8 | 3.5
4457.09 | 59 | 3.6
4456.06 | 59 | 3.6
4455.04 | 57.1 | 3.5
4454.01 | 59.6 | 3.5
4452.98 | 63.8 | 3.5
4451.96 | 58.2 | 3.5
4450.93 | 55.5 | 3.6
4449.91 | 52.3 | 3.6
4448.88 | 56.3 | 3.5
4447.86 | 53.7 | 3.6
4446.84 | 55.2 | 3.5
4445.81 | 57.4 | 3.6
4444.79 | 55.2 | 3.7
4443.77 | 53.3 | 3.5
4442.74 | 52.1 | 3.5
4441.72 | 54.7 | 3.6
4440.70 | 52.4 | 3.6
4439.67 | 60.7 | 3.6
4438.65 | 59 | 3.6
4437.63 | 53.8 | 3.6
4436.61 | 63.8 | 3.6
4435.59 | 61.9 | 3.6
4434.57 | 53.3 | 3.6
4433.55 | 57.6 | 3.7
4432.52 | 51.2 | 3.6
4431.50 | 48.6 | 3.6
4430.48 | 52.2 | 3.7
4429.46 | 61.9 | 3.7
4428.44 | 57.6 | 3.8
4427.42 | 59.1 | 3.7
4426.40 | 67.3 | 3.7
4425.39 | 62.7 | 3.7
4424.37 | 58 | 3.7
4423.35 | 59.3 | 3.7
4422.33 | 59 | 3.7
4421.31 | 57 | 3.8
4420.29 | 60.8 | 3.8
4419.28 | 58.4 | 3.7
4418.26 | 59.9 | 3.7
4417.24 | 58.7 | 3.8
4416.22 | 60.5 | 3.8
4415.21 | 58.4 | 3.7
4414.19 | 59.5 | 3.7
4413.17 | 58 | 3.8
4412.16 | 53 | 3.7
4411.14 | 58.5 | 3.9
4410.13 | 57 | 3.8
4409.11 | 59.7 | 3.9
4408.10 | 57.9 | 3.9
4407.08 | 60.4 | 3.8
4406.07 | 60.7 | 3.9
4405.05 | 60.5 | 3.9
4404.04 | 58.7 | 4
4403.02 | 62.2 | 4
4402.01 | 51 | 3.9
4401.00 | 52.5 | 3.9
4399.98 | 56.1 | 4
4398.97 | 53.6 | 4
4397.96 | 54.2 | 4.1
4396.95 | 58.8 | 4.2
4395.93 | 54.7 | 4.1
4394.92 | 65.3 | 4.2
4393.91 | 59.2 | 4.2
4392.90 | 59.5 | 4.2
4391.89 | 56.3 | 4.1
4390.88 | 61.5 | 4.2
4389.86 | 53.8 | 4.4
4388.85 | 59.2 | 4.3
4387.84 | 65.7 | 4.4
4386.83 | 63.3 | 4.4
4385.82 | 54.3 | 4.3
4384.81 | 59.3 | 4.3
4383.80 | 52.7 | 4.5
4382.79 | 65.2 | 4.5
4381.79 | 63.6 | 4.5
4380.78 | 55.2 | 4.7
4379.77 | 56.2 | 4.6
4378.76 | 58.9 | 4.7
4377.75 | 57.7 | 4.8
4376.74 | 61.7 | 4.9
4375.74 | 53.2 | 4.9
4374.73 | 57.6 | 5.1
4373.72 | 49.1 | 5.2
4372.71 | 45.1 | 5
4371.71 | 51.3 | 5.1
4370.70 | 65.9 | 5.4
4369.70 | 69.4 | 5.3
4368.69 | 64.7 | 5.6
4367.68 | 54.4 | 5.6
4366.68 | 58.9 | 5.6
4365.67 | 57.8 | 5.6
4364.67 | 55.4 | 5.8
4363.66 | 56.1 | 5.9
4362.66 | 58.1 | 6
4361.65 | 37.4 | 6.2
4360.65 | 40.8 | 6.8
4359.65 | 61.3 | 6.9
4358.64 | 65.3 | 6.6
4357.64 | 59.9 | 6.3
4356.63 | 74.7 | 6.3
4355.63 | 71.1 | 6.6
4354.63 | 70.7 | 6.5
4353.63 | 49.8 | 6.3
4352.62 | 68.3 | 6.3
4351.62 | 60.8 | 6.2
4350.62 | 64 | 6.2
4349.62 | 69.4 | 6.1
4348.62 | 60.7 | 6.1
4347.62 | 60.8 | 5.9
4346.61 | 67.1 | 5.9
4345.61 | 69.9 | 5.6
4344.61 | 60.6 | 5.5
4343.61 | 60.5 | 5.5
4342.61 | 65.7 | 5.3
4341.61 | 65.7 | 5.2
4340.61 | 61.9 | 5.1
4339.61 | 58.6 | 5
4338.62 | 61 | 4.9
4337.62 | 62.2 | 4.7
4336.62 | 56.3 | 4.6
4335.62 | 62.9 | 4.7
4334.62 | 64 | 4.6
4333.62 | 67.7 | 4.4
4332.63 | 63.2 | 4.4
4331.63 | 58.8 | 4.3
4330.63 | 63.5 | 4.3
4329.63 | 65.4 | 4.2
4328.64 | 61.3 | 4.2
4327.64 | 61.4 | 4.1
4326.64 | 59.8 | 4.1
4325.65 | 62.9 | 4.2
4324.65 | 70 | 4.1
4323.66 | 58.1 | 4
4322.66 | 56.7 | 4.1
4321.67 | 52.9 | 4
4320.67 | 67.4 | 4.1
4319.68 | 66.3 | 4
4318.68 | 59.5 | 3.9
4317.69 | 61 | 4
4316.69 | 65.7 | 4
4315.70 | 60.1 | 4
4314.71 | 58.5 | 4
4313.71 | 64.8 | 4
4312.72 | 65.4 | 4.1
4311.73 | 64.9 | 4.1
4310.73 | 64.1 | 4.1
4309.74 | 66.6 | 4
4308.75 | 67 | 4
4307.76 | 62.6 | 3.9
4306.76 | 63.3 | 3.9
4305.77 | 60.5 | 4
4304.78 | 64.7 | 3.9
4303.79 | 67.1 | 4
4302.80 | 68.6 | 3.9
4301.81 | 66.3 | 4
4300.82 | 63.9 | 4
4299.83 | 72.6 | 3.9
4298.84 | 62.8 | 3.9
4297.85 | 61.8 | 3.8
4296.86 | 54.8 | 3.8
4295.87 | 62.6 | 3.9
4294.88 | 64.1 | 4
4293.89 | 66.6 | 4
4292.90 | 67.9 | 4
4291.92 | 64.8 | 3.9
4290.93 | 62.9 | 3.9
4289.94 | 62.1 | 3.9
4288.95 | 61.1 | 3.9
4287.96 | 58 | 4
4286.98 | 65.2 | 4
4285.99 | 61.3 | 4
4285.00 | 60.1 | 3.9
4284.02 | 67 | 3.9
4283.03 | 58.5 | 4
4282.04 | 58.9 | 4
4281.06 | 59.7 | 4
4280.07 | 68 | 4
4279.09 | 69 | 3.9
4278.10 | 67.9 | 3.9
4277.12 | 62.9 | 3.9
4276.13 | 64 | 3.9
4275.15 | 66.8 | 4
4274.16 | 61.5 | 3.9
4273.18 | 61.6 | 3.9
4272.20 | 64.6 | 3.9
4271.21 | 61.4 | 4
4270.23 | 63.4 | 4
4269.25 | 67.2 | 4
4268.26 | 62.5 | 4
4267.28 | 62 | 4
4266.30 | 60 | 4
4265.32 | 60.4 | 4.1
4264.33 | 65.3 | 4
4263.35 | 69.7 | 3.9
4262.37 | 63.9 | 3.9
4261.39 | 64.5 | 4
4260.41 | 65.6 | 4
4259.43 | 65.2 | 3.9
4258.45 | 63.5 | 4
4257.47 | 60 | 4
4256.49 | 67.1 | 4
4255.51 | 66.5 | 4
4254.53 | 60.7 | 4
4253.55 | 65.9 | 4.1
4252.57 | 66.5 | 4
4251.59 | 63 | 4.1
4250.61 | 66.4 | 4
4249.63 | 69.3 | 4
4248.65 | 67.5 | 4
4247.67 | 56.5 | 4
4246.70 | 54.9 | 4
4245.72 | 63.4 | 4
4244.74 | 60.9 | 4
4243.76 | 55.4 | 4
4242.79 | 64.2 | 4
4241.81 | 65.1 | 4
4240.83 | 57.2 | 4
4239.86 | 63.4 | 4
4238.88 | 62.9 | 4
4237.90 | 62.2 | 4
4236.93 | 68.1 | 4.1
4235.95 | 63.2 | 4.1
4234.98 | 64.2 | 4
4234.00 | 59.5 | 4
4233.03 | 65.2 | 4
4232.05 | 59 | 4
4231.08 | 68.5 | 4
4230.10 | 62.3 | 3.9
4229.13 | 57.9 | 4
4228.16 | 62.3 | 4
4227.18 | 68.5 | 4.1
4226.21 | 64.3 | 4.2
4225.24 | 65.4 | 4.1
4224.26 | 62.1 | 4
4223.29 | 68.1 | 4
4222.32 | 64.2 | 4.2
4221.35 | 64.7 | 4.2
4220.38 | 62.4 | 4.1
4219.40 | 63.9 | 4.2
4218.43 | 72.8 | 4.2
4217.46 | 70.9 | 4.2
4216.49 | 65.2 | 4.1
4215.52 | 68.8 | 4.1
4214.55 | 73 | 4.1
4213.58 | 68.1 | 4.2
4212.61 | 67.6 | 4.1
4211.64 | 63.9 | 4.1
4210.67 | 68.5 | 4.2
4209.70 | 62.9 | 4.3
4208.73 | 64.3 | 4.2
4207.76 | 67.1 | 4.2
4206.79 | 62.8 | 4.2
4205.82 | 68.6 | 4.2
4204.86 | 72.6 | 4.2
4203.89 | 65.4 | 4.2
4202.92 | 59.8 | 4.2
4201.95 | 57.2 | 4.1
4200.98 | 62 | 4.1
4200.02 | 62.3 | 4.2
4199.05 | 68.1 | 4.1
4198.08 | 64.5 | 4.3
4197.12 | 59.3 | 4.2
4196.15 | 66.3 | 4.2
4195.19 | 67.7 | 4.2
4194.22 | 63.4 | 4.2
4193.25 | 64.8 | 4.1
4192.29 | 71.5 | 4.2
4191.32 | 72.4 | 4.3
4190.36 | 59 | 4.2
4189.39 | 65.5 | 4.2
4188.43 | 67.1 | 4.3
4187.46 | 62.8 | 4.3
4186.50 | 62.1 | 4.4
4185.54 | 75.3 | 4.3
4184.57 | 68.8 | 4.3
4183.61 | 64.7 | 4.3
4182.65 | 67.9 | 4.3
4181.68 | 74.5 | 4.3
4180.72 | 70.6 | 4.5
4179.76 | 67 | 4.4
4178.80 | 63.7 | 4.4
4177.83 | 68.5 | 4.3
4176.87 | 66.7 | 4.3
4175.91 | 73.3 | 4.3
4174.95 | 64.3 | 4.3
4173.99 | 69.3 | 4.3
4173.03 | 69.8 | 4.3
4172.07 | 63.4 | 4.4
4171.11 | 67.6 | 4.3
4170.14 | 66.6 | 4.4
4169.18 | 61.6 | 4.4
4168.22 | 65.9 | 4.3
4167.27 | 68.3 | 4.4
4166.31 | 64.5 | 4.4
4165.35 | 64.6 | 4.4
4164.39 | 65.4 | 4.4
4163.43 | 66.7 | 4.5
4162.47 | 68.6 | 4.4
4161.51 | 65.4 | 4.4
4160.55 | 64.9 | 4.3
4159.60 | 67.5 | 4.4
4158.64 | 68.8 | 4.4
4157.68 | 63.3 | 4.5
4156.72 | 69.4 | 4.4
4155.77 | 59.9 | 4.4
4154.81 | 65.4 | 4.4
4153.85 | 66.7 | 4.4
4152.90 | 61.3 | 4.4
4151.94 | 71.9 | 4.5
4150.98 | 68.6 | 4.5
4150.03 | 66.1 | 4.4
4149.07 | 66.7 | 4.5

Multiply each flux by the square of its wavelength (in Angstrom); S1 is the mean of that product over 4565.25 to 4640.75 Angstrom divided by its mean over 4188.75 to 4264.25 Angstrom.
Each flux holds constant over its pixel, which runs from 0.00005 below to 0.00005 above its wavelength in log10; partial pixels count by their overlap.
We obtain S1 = 1.32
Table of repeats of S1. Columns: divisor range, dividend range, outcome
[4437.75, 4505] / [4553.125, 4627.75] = 1.20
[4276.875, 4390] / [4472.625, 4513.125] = 1.05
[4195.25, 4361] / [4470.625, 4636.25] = 1.16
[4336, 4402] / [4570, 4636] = 1.32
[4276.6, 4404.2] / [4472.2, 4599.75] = 1.11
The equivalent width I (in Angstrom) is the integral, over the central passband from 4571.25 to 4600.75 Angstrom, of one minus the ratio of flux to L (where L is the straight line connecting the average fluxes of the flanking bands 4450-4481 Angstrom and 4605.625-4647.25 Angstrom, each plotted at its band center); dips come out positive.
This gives 5.0 Angstrom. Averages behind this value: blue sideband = 58.9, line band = 64.1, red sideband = 83.4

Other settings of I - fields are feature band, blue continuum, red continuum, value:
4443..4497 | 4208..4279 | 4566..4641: 7.94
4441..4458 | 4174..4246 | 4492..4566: 1.75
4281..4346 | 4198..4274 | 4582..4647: 3.72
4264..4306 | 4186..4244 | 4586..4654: 2.30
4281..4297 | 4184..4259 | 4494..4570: 0.44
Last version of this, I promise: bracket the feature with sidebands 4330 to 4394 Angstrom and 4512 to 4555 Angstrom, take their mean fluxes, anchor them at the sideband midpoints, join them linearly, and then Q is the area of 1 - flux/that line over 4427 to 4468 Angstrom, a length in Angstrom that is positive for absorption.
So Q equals 2.77 Angstrom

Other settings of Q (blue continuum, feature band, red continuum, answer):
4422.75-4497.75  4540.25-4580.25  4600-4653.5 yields 5.7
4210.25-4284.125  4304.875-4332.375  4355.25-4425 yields -0.6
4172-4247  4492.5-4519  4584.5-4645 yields 4.5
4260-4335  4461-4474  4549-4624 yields 1.0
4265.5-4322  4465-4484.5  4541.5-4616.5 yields 1.3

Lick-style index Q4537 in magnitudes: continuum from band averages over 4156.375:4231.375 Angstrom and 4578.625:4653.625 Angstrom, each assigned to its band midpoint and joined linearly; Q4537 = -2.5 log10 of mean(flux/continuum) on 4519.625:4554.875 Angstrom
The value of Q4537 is 0.205 mag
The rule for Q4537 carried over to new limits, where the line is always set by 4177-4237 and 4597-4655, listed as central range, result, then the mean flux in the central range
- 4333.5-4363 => 0.15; 61.8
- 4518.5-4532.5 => 0.25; 62.1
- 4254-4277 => 0.07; 63.8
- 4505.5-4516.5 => 0.27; 60.5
